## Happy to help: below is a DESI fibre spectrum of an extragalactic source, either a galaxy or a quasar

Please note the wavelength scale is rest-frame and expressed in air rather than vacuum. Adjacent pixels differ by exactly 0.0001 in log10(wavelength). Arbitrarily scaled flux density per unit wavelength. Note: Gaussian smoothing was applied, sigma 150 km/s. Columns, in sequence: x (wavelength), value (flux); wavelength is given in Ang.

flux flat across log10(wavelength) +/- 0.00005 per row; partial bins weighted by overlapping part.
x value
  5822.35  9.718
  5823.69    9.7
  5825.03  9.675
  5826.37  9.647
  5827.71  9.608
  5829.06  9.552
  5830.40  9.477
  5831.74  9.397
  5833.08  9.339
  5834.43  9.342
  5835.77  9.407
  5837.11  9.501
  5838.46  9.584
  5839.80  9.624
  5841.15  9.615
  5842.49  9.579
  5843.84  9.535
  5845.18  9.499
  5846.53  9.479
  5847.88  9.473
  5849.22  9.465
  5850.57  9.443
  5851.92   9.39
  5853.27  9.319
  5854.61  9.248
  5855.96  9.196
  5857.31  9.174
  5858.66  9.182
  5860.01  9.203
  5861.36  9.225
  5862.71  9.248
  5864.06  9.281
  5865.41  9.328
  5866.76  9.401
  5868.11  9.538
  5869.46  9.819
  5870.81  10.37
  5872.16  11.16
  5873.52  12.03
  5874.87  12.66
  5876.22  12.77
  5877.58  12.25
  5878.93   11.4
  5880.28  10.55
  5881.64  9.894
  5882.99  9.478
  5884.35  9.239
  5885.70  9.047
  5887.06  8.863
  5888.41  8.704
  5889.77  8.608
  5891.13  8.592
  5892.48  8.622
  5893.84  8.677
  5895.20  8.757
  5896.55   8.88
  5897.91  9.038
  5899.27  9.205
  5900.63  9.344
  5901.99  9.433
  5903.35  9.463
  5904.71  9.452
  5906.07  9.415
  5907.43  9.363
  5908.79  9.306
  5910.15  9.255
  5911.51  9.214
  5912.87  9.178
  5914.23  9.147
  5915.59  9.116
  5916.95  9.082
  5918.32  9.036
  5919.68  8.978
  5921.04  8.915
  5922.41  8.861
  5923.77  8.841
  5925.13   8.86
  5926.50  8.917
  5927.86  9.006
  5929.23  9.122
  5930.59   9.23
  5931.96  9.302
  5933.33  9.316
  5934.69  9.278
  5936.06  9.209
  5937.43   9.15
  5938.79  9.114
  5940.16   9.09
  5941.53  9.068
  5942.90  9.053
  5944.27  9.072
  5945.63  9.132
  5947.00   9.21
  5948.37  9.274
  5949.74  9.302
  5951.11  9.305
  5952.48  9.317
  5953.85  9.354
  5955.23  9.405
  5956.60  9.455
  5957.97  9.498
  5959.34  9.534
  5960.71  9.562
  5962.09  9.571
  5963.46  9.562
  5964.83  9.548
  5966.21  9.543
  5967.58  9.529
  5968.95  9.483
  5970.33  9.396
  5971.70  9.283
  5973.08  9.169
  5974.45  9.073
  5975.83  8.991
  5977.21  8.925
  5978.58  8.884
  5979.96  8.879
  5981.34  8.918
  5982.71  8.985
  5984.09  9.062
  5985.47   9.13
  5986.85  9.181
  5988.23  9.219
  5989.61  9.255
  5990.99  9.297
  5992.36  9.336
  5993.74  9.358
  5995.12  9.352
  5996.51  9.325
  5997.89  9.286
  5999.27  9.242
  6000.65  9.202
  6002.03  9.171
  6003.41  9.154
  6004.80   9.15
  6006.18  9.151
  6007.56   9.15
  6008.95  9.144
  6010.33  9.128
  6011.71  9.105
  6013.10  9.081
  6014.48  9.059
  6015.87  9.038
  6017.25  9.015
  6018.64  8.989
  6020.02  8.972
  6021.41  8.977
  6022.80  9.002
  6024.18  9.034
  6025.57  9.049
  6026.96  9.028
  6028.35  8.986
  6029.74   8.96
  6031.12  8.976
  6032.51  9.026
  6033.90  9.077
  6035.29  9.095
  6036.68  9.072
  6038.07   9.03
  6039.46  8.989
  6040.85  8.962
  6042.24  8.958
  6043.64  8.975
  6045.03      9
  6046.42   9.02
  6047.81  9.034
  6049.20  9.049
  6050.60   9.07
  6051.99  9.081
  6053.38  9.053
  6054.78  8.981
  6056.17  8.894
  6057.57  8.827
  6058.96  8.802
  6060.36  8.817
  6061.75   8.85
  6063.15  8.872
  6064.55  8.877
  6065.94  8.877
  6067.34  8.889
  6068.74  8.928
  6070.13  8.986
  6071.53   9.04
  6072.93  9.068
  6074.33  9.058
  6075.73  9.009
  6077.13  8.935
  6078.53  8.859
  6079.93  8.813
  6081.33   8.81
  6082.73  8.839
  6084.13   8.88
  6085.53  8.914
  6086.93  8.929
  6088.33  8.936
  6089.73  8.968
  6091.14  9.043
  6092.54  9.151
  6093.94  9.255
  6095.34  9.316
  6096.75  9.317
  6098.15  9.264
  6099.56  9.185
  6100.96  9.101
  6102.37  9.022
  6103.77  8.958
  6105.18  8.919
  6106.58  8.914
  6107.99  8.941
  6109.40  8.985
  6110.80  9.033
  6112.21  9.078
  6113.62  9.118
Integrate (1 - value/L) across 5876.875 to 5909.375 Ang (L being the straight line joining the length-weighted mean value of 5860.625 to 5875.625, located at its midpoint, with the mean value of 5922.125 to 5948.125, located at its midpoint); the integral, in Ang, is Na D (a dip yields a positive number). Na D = 1.3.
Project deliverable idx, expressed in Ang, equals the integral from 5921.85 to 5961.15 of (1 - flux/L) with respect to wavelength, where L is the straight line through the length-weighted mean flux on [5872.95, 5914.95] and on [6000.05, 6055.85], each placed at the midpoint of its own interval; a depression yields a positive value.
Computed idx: 1.02 Ang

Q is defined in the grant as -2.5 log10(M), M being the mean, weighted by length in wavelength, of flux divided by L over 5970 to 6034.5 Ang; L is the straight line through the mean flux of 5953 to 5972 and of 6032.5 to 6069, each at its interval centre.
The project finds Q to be 0.02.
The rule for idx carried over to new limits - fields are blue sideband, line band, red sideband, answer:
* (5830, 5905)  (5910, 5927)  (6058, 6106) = 0.8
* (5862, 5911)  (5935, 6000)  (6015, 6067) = 0.6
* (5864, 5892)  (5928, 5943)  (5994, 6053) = 0.9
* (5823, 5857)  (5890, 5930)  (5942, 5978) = 1.4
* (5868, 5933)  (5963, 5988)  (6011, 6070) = 0.1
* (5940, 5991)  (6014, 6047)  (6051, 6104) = 0.3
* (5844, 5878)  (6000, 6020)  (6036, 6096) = 0.3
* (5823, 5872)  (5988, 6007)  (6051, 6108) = -0.2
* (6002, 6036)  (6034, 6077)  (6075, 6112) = 0.3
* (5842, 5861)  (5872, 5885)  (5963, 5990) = -2.5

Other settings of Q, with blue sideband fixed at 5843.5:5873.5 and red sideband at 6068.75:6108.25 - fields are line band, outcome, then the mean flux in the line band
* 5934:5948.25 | 0.02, 9.15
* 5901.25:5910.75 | 0.01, 9.38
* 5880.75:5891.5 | 0.05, 9.09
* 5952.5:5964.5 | -0.02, 9.48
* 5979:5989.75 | 0.02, 9.06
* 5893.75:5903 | 0.04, 9.08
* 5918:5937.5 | 0.04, 9.07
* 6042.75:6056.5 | 0.01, 9.02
